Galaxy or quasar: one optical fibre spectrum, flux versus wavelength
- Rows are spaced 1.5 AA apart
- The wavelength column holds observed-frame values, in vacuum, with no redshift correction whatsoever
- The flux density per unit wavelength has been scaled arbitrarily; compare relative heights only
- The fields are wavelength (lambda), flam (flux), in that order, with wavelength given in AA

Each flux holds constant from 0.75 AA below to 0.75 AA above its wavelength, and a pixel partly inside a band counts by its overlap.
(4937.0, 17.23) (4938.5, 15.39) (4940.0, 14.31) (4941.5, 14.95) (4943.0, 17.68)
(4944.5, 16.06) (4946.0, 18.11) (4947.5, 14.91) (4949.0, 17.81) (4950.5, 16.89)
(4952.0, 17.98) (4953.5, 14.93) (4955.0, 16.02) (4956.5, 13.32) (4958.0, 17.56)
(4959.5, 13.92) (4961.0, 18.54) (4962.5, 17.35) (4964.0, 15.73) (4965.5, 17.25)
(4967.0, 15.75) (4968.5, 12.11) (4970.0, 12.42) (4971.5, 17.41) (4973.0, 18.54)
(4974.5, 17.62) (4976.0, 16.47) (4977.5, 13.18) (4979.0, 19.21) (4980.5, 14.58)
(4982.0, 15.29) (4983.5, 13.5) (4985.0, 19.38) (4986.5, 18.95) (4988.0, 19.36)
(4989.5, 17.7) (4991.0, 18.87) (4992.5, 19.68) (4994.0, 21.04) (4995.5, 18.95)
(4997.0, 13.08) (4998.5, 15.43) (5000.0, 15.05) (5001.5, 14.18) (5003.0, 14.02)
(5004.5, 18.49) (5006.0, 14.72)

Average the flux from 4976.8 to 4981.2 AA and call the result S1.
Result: 15.7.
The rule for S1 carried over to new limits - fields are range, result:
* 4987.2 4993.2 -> 18.9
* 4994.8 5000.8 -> 15.6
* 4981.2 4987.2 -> 16.7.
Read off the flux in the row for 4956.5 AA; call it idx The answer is 13.32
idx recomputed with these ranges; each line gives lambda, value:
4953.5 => 14.93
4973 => 18.54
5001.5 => 14.18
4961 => 18.54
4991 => 18.87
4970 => 12.42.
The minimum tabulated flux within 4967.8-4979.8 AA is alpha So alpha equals 12.11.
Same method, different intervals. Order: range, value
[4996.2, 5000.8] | 13.08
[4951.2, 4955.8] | 14.93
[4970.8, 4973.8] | 17.41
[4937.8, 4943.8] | 14.31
